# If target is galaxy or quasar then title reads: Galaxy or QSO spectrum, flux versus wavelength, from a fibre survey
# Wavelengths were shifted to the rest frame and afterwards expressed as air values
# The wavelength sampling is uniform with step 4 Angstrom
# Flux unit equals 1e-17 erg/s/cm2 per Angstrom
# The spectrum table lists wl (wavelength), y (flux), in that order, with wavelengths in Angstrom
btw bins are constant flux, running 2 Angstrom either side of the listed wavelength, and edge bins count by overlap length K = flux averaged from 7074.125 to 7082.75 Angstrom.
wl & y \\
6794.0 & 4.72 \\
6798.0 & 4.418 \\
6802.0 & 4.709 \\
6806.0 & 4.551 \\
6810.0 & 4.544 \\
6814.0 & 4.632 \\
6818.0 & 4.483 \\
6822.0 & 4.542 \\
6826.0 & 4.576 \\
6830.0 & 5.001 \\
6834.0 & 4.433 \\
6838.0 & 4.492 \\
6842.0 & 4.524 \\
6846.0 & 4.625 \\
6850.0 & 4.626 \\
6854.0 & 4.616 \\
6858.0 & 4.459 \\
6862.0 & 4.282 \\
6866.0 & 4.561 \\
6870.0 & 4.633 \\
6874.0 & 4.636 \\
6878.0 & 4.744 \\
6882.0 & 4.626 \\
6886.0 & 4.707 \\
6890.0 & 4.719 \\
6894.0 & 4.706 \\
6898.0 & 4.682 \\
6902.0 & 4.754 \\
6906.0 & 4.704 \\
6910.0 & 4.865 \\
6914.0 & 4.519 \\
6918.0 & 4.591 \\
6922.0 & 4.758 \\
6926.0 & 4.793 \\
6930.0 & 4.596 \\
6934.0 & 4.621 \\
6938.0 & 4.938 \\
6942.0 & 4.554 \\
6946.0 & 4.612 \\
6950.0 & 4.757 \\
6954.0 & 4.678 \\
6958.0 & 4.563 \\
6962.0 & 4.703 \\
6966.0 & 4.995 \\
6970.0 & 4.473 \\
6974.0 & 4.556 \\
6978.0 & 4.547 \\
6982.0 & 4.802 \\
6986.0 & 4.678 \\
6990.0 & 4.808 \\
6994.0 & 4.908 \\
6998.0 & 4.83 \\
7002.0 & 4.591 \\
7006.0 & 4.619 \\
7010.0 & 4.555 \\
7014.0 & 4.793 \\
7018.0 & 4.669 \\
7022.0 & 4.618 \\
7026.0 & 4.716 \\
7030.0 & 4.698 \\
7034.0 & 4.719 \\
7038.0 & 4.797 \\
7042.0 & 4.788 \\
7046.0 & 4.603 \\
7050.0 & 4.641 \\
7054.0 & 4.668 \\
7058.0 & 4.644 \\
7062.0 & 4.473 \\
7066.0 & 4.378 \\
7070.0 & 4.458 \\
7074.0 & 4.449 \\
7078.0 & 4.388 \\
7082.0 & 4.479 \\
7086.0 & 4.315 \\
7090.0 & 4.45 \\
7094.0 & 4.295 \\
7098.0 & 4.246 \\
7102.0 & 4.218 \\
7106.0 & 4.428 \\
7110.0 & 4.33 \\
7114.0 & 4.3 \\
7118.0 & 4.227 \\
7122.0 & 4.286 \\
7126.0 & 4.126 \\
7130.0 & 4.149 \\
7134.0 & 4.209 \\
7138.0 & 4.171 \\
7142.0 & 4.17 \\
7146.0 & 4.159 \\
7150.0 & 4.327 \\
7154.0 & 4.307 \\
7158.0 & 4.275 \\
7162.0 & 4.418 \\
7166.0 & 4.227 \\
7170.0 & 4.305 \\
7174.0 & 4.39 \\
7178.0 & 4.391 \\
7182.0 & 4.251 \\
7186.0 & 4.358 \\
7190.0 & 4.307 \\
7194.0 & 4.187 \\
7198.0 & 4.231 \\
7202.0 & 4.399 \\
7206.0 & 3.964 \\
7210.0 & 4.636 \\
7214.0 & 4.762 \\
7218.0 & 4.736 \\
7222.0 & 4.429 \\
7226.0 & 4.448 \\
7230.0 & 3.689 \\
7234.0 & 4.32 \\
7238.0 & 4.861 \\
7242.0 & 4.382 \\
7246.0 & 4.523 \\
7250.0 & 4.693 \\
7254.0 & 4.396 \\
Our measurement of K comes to 4.43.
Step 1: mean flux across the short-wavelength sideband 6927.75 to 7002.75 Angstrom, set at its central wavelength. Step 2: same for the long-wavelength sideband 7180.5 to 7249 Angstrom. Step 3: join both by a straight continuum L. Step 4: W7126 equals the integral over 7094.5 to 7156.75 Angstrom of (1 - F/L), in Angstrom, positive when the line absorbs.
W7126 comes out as 3.50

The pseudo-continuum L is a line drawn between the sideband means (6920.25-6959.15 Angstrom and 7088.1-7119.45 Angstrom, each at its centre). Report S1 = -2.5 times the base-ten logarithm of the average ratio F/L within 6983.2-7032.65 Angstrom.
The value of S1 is -0.04 mag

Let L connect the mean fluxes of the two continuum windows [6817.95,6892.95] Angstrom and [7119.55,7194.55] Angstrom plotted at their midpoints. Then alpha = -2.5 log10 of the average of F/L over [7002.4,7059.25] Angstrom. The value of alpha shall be -0.07 mag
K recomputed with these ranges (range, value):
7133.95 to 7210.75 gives 4.28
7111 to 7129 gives 4.24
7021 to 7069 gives 4.64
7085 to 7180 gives 4.28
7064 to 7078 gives 4.42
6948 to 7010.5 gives 4.69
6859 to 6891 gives 4.61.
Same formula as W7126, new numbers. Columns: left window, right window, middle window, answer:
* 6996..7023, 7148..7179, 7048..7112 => 1.21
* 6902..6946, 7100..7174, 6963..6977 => -0.21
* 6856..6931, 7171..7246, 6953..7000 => -1.38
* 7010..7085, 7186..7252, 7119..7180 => 3.09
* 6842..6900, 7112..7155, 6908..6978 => -2.68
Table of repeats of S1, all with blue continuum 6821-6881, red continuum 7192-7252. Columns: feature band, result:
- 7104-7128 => 0.05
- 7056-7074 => 0.00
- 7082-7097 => 0.03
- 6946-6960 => -0.03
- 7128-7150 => 0.07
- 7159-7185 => 0.03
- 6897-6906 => -0.04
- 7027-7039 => -0.05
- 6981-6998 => -0.07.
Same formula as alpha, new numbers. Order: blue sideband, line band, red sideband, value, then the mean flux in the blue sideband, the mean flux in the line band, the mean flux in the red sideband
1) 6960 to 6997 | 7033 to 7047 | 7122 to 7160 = -0.05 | 4.72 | 4.74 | 4.21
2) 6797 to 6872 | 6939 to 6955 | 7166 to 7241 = -0.04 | 4.57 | 4.67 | 4.37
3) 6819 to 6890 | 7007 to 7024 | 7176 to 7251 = -0.04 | 4.6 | 4.66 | 4.39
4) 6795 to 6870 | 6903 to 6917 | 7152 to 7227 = -0.04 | 4.56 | 4.69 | 4.37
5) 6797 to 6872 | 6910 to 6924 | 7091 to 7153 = -0.04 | 4.57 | 4.66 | 4.25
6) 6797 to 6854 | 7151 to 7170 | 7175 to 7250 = 0.03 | 4.59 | 4.31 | 4.39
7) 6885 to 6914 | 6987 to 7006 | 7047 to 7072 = -0.03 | 4.72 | 4.76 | 4.55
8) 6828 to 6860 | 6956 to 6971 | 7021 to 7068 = -0.02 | 4.6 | 4.7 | 4.65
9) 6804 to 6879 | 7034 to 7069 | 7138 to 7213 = -0.05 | 4.57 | 4.62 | 4.3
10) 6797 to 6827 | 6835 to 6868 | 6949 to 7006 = 0.02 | 4.56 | 4.52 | 4.7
